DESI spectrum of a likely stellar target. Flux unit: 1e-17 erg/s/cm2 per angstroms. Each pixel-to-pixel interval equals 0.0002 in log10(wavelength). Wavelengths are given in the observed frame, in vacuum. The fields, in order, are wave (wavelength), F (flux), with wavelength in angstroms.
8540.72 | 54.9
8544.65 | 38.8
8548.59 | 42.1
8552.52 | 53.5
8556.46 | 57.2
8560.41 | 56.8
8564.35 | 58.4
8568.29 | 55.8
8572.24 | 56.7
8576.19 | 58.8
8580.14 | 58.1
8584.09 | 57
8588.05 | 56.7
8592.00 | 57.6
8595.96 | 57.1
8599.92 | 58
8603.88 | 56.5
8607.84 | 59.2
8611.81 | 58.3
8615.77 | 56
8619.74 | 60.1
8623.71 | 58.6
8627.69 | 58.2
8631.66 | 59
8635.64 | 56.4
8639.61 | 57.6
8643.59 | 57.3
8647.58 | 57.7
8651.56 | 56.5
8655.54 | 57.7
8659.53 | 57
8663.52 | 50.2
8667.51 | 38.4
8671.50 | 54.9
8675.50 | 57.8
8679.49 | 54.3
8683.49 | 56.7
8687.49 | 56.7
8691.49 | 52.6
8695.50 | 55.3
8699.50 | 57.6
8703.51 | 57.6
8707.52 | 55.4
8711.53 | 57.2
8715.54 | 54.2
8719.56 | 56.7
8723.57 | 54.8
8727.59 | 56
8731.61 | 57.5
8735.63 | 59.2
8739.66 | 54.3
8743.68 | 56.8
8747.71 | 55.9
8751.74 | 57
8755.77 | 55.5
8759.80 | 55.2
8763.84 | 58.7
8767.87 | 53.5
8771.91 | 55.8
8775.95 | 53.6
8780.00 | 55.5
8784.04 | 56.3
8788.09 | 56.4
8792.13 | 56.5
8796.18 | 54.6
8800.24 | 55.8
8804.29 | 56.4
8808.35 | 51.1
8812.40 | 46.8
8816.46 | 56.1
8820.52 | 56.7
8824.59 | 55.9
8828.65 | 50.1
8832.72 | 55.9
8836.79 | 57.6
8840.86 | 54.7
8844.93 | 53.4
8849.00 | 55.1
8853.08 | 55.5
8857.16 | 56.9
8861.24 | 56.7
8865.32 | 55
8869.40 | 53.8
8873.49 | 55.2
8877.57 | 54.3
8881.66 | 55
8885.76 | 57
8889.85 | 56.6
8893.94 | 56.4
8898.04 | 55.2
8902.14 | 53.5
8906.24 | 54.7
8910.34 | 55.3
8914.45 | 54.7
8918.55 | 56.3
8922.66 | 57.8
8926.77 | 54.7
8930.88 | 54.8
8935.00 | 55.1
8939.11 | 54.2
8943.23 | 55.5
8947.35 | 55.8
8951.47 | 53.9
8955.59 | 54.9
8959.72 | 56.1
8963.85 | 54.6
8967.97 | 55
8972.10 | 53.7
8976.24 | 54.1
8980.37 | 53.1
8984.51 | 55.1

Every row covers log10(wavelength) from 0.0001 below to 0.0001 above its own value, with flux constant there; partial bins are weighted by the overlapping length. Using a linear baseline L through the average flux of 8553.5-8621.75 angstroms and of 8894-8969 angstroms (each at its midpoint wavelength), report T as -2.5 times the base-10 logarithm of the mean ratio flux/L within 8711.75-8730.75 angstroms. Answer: 0.017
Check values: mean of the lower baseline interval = 57.5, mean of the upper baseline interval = 55.2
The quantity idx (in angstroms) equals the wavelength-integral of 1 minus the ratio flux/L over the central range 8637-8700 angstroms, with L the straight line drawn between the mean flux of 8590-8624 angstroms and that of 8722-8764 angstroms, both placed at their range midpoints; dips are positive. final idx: 2.61 angstroms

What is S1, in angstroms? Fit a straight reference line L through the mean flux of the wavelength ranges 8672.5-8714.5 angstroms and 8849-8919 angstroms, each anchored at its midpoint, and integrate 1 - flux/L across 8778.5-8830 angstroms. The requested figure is 1.1 angstroms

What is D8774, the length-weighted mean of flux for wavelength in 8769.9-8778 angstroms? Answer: 54.7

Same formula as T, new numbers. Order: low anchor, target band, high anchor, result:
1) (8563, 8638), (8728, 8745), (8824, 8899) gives -0.008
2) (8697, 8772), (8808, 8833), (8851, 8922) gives 0.052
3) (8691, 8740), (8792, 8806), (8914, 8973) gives 0.002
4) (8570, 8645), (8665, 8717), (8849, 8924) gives 0.050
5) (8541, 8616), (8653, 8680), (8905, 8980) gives 0.048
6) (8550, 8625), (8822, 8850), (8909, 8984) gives 0.019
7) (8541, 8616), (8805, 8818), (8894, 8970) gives 0.072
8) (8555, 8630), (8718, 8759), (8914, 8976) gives 0.005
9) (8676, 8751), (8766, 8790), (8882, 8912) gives 0.014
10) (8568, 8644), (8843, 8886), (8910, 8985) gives 0.009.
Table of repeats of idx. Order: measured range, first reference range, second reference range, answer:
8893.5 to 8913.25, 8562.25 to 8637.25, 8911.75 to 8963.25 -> 0.23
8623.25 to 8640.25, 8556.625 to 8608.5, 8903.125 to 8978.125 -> -0.26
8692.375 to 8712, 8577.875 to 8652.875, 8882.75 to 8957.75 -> 0.23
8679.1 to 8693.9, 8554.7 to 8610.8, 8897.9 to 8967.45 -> 0.41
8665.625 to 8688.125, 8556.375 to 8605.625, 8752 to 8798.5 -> 1.39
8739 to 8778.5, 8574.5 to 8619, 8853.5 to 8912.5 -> 0.49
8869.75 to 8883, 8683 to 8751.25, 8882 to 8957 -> 0.20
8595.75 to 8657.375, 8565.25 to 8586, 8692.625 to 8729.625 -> -1.02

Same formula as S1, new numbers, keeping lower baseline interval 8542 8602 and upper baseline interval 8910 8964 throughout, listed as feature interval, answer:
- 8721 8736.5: -0.47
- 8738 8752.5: -0.24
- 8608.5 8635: -1.64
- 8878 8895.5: -0.27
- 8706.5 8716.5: -0.14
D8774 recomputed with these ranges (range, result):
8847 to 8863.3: 56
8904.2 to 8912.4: 55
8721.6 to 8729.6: 55.4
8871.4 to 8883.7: 54.8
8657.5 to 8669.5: 48.5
